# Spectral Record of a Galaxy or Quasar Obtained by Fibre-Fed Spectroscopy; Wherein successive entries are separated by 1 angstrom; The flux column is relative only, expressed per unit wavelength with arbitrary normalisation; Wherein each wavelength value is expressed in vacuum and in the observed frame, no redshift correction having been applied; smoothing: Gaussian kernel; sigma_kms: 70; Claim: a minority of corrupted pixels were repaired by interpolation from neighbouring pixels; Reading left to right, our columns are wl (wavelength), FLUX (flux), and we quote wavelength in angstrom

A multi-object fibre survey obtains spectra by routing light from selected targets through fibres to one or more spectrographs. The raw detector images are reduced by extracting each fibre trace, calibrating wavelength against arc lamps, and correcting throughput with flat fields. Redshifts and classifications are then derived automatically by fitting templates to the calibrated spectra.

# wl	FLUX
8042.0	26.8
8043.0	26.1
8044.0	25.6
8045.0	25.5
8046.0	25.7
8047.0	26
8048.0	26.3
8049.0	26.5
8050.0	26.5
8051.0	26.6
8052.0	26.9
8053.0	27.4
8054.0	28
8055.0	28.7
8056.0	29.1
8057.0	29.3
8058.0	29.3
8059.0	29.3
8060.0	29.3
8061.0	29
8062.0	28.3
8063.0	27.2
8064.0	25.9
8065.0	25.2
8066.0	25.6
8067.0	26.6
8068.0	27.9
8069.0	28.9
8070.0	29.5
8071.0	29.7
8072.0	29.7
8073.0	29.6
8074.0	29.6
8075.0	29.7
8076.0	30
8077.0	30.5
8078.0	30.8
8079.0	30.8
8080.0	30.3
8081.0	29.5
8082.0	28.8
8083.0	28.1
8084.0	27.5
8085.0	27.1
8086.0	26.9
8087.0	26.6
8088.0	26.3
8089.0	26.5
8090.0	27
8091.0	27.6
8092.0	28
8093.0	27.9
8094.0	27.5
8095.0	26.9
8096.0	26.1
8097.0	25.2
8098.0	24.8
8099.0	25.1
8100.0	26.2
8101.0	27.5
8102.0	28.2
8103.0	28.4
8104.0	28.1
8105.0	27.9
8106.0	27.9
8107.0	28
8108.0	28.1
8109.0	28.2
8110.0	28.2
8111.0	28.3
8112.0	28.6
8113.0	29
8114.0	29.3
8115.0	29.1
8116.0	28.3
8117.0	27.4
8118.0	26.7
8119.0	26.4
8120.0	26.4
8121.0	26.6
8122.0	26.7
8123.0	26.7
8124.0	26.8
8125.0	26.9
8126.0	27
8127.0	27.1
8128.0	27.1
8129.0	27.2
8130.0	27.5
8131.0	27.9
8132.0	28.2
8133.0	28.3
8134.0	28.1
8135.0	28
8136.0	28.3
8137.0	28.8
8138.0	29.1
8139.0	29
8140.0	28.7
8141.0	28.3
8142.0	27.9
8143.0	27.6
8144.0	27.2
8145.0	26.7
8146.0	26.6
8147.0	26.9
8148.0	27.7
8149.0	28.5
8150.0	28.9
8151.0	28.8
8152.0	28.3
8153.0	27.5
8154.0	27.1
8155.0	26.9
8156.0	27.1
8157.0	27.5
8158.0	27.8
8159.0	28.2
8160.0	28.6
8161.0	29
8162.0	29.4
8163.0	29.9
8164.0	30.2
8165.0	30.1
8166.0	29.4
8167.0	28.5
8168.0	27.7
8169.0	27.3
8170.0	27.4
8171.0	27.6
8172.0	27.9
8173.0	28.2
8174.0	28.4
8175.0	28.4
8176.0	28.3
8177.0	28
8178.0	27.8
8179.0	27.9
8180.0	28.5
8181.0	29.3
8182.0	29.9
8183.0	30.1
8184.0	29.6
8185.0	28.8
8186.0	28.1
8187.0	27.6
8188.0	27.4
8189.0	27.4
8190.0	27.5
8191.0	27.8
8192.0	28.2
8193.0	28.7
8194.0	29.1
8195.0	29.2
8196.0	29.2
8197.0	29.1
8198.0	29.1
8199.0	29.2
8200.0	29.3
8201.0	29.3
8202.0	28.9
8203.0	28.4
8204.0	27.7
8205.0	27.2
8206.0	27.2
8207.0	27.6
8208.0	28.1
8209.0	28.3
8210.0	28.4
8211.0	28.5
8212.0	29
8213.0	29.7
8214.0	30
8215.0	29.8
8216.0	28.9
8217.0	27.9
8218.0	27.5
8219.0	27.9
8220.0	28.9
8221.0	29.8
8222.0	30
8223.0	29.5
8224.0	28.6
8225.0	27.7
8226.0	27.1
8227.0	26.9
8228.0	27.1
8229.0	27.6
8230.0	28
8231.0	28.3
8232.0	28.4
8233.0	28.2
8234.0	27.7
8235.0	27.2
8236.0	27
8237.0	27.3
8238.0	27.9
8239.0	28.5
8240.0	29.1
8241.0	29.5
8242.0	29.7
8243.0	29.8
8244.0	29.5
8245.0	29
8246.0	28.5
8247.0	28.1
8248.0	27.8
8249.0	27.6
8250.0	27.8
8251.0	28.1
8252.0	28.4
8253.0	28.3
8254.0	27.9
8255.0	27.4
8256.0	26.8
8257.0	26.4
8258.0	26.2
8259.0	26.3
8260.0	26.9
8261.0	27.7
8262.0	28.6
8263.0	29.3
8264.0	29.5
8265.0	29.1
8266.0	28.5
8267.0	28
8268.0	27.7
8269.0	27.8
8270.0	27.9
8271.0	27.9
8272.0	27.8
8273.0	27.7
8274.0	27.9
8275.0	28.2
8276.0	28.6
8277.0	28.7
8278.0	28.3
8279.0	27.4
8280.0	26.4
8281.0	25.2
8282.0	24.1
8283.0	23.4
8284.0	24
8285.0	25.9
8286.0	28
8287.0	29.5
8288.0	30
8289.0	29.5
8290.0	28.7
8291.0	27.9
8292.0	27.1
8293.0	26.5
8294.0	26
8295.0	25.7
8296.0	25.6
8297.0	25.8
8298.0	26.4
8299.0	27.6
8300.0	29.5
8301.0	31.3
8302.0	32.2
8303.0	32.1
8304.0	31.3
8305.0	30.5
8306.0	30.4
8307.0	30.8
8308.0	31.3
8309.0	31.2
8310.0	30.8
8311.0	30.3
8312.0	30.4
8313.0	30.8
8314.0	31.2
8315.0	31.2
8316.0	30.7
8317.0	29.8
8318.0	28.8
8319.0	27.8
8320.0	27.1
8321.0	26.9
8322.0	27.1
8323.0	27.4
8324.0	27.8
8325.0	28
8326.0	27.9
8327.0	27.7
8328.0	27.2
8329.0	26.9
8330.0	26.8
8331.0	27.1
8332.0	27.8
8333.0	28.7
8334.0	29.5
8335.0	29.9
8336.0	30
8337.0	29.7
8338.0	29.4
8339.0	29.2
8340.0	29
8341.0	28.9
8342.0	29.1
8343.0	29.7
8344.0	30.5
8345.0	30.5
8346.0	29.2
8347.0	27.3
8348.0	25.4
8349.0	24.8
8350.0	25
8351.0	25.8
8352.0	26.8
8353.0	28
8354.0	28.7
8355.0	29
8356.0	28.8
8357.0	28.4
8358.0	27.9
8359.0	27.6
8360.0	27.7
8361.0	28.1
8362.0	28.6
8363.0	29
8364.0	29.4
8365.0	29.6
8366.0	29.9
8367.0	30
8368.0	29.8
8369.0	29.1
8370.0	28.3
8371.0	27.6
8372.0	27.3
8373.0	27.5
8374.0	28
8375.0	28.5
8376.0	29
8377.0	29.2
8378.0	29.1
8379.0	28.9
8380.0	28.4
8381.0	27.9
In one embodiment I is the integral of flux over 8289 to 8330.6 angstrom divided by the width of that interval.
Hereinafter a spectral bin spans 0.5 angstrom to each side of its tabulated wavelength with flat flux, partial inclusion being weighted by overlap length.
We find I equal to 28.8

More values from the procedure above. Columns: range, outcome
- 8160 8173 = 28.7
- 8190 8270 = 28.3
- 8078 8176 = 27.8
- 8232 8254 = 28.3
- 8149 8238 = 28.4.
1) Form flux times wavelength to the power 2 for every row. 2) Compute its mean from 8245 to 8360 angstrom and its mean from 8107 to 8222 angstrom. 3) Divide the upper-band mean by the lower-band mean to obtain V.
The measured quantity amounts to 1.0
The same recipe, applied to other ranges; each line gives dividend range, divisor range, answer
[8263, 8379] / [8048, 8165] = 1.07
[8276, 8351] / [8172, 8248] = 1.02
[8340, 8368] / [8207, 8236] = 1.03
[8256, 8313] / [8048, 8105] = 1.06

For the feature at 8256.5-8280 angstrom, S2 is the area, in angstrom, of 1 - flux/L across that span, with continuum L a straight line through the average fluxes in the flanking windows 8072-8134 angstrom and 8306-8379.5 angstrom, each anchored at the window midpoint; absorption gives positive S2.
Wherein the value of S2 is 0.4 angstrom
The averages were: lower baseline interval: 27.8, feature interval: 27.9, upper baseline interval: 28.7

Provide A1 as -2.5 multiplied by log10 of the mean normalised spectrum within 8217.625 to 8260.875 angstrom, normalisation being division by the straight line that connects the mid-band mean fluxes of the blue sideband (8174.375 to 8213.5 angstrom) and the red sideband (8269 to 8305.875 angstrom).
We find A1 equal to 0.00 mag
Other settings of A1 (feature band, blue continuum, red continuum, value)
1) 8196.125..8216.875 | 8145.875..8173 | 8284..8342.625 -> -0.011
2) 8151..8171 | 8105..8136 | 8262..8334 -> -0.018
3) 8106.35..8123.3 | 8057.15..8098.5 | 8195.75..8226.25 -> 0.018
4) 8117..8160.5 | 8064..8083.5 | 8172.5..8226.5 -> 0.043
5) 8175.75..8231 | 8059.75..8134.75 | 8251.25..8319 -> -0.014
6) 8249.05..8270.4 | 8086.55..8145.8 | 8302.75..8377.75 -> 0.019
